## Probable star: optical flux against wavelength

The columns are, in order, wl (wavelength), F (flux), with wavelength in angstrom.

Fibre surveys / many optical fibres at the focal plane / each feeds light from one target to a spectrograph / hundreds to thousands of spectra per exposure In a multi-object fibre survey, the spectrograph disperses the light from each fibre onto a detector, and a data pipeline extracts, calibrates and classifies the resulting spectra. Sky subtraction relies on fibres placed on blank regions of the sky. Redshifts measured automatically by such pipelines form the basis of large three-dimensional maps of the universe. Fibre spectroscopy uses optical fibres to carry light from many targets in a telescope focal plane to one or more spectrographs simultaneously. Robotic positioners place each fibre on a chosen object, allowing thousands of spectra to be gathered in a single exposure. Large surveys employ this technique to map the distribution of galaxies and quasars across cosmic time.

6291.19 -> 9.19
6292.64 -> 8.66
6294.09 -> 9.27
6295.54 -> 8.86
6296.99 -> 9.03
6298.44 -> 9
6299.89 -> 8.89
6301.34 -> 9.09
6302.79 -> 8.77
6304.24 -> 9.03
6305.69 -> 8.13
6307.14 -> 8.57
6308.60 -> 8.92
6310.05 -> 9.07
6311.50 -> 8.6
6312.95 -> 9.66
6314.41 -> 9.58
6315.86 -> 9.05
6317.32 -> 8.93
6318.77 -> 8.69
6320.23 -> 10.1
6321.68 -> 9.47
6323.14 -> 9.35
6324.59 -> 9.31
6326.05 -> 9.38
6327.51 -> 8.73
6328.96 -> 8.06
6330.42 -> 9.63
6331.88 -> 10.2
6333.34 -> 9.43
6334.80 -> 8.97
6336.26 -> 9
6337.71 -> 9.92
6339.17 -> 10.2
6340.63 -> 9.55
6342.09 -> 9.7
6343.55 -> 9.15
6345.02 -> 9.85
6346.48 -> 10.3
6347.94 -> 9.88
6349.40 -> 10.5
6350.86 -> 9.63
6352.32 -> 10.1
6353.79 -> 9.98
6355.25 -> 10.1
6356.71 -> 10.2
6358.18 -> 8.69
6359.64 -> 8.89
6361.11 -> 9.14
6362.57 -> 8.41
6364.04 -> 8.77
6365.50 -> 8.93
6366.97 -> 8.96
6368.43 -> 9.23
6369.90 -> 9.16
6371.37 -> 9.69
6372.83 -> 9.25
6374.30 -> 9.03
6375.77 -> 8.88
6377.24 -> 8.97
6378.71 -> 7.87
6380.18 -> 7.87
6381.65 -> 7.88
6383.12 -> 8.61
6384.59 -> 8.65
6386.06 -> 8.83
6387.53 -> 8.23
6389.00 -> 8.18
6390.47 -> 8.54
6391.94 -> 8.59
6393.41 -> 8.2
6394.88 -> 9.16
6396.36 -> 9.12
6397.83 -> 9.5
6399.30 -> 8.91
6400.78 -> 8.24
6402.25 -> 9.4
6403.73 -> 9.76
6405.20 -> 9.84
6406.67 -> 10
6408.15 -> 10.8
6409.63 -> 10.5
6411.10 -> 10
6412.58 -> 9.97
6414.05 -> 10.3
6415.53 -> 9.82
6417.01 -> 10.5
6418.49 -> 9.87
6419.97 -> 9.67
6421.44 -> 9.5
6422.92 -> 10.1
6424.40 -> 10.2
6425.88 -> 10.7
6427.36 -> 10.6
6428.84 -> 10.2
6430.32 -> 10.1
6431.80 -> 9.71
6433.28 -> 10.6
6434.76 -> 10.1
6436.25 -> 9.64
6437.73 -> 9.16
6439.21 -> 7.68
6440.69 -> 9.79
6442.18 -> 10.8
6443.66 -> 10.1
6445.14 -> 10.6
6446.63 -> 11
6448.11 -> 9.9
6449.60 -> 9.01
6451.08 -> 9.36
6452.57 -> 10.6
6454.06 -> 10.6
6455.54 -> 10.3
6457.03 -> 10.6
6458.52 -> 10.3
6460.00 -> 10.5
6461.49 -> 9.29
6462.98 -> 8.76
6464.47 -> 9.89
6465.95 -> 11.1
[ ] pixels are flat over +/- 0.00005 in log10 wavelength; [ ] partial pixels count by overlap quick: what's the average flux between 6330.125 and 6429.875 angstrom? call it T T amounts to 9.42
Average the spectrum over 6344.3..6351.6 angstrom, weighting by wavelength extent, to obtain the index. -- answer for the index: 10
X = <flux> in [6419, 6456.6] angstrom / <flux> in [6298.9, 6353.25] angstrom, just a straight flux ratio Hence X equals 1.1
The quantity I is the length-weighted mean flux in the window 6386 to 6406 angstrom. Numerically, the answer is 8.9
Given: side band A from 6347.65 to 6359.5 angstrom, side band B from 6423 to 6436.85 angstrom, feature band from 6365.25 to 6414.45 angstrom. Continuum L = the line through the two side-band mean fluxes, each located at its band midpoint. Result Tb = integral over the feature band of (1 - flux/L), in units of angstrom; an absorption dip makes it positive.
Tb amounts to 4.57 angstrom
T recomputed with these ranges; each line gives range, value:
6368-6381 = 8.86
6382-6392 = 8.49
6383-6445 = 9.6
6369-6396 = 8.65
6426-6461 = 10.1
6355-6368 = 9.09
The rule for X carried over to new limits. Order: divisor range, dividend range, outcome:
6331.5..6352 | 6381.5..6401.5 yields 0.89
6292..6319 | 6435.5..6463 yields 1.11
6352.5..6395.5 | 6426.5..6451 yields 1.12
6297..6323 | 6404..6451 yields 1.11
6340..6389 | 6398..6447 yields 1.08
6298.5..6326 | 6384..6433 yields 1.06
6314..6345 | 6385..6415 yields 0.99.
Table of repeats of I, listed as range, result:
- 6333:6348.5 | 9.63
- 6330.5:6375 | 9.5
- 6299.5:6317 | 8.95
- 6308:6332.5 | 9.22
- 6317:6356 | 9.57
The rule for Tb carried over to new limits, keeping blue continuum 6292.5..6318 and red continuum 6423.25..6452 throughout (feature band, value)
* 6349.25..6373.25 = 0.0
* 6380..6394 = 1.8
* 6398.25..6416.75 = -0.1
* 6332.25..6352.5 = -1.1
